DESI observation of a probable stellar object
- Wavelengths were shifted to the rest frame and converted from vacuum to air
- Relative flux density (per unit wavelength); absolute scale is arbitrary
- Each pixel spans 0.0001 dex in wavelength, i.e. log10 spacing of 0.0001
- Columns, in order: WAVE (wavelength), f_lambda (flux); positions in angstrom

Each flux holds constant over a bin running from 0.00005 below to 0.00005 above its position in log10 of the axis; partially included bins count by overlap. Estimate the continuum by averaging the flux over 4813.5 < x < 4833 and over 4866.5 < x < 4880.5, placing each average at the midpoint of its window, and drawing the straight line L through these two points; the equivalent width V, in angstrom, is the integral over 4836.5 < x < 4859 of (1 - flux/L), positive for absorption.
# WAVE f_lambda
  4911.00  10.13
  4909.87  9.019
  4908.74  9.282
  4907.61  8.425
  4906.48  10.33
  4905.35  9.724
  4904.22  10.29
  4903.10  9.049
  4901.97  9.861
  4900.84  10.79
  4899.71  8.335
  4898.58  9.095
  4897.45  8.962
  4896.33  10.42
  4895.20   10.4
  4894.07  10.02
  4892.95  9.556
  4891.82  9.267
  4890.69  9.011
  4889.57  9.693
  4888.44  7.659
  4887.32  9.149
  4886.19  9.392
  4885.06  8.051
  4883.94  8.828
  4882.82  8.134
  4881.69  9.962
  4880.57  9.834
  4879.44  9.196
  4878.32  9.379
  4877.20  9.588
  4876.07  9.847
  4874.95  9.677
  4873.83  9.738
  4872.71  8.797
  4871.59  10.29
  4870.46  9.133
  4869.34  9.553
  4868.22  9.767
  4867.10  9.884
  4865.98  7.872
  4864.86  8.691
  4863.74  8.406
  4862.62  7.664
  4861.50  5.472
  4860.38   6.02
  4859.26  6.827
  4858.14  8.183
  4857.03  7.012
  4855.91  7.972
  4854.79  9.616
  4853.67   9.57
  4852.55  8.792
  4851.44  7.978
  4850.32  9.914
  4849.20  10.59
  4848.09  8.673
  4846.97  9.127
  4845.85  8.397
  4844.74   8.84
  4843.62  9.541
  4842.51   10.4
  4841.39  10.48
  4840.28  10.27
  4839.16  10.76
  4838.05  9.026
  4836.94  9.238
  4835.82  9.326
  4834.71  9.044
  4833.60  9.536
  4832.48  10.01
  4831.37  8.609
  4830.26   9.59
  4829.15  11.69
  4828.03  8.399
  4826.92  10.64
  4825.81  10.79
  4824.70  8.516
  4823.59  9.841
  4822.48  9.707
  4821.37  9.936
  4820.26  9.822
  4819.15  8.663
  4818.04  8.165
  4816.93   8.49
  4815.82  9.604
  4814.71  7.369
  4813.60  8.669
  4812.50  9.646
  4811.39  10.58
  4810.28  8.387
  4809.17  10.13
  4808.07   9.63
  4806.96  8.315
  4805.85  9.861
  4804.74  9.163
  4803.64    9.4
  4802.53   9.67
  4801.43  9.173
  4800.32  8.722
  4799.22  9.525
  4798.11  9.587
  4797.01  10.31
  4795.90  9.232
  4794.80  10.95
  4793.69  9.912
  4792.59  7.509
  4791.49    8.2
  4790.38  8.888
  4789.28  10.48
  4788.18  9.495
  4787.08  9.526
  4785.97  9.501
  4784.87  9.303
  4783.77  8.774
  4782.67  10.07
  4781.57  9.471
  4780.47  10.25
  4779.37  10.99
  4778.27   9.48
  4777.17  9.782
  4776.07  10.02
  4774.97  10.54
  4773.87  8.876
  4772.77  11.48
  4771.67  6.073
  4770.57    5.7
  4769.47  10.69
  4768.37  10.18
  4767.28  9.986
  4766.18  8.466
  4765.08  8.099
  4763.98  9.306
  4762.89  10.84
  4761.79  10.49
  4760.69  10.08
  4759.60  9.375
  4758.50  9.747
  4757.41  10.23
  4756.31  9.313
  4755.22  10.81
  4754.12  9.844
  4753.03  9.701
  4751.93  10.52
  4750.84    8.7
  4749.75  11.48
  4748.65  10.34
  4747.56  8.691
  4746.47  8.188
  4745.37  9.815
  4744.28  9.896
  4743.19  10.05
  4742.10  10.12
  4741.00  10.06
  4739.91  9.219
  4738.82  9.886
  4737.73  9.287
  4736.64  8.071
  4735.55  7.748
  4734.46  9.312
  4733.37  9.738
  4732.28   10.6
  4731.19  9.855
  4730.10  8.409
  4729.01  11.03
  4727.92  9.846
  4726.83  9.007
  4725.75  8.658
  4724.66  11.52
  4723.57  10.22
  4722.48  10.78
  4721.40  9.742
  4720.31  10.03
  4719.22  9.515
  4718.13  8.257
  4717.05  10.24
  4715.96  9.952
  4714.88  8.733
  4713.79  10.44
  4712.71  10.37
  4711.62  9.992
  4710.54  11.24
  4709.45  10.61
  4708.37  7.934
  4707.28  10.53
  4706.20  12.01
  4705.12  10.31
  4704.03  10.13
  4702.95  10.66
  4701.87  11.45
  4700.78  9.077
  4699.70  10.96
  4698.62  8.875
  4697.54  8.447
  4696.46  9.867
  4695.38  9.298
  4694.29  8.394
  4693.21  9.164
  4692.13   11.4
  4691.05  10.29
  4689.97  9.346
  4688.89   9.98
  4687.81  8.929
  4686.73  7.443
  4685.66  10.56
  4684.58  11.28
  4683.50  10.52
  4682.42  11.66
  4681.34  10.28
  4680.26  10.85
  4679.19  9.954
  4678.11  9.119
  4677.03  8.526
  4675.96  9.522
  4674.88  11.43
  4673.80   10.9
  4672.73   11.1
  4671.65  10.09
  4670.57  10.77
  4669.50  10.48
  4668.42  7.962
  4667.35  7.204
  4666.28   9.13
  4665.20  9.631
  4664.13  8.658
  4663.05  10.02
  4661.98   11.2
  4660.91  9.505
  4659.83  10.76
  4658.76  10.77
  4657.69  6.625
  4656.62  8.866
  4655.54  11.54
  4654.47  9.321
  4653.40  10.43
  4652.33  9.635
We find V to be 0.7 angstrom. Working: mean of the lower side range 9.38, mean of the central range 9.19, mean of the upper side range 9.57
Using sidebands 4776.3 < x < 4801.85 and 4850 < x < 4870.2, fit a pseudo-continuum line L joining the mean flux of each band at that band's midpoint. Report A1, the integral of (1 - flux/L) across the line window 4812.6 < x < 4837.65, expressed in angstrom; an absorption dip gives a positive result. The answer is -1.3 angstrom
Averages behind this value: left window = 9.54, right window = 8.28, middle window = 9.35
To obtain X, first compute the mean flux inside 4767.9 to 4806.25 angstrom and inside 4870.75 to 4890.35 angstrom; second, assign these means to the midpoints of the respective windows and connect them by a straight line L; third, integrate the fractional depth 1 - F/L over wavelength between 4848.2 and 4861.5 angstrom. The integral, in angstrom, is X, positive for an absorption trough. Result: 1.4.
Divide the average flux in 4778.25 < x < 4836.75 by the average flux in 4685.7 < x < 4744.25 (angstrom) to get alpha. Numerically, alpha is 0.97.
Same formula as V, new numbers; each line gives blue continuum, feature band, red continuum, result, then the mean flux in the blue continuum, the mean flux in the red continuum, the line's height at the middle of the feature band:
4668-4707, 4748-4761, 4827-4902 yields -0.40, 10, 9.15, 9.7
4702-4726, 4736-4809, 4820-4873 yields 1.11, 10.1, 9.13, 9.68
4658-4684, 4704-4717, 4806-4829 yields -0.53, 9.97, 9.32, 9.8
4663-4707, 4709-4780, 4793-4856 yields 0.06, 9.9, 9.44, 9.7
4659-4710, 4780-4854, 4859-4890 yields -2.23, 9.92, 8.82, 9.15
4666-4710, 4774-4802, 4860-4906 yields -0.15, 9.92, 9.15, 9.52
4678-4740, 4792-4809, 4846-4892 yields -0.26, 9.85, 8.83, 9.27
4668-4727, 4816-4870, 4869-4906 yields 2.72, 9.99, 9.42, 9.55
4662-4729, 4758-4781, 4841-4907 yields 0.06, 9.91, 9.09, 9.57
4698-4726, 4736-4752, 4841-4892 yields 0.43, 10.1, 8.9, 9.85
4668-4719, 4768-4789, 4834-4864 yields -0.36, 9.99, 8.79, 9.33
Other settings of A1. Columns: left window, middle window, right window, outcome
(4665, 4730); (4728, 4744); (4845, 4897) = 0.26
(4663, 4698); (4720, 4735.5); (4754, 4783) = -0.24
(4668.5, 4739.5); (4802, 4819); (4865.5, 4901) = 0.78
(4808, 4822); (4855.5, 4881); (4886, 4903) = 1.90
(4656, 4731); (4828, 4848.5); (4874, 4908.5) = -0.07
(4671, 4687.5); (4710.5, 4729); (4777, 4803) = 0.08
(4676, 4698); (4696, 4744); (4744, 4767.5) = -0.46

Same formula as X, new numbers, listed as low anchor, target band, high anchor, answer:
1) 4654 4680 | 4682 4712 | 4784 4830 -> -1.1 angstrom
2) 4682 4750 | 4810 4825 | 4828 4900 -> 0.3 angstrom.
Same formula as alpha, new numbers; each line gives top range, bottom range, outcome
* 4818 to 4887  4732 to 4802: 0.96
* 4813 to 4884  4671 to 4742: 0.92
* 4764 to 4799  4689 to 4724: 0.95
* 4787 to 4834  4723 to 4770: 0.97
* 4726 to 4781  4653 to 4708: 0.97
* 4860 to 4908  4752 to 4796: 0.96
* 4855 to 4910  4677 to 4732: 0.91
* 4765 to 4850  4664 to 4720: 0.95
